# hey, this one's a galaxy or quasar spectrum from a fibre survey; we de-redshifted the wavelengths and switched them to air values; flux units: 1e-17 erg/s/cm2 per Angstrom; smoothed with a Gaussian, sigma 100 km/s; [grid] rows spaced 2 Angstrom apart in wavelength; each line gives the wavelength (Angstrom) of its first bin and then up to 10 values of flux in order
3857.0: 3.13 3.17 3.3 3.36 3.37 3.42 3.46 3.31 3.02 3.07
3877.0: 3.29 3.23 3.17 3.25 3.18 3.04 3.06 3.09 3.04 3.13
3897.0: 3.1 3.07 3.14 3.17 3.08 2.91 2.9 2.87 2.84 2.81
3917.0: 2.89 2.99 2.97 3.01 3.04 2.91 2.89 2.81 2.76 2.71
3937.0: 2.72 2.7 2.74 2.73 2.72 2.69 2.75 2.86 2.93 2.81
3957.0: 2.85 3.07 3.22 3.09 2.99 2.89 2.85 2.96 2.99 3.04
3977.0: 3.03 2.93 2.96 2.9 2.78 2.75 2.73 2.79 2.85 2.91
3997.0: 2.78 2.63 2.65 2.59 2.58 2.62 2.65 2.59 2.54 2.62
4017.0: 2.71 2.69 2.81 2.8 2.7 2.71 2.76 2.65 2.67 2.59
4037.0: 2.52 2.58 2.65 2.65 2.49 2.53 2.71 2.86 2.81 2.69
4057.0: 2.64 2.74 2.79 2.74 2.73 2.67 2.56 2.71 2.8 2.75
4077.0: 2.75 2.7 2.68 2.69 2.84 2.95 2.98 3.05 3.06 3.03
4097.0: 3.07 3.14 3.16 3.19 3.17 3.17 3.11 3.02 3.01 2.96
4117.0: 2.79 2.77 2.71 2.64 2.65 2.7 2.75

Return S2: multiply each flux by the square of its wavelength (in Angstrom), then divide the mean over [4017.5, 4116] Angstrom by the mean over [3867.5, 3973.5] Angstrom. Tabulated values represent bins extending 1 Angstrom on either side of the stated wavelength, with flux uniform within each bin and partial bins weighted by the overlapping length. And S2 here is 1.0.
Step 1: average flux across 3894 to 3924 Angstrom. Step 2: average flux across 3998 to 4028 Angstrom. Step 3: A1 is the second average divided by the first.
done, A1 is 0.89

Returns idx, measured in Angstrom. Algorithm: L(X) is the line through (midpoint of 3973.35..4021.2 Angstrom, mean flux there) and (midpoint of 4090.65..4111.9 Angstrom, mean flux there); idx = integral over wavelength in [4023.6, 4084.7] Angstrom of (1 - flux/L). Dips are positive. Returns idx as 5.4 Angstrom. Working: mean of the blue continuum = 2.76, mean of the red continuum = 3.11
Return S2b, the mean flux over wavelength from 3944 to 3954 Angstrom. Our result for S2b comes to 2.79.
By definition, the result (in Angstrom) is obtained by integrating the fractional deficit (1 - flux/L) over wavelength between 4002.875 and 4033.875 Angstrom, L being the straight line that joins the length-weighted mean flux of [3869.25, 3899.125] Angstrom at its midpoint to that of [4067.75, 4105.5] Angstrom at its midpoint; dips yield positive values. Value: 3.3 Angstrom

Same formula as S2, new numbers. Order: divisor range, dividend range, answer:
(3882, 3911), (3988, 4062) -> 0.93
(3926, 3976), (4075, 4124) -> 1.10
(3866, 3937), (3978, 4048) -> 0.94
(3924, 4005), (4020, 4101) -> 1.02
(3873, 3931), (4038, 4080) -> 0.96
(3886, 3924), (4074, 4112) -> 1.09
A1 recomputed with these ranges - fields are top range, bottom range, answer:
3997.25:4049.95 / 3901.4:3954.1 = 0.92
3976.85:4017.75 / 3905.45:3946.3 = 0.96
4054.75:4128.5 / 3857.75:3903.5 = 0.90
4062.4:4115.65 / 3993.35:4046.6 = 1.10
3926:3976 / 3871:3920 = 0.94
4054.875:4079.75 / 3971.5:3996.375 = 0.94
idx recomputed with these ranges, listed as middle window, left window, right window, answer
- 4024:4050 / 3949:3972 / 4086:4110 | 3.4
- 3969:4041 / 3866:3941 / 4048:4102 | 4.0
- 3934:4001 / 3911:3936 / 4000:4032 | -1.8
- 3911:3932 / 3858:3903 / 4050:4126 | 1.4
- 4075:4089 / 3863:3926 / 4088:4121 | 1.2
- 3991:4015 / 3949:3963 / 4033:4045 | 0.7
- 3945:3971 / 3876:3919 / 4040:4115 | 0.7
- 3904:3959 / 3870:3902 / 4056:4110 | 4.1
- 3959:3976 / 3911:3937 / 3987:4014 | -1.5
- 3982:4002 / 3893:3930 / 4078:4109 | 1.4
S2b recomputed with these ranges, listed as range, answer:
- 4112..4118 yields 2.92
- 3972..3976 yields 3.02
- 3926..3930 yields 2.9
